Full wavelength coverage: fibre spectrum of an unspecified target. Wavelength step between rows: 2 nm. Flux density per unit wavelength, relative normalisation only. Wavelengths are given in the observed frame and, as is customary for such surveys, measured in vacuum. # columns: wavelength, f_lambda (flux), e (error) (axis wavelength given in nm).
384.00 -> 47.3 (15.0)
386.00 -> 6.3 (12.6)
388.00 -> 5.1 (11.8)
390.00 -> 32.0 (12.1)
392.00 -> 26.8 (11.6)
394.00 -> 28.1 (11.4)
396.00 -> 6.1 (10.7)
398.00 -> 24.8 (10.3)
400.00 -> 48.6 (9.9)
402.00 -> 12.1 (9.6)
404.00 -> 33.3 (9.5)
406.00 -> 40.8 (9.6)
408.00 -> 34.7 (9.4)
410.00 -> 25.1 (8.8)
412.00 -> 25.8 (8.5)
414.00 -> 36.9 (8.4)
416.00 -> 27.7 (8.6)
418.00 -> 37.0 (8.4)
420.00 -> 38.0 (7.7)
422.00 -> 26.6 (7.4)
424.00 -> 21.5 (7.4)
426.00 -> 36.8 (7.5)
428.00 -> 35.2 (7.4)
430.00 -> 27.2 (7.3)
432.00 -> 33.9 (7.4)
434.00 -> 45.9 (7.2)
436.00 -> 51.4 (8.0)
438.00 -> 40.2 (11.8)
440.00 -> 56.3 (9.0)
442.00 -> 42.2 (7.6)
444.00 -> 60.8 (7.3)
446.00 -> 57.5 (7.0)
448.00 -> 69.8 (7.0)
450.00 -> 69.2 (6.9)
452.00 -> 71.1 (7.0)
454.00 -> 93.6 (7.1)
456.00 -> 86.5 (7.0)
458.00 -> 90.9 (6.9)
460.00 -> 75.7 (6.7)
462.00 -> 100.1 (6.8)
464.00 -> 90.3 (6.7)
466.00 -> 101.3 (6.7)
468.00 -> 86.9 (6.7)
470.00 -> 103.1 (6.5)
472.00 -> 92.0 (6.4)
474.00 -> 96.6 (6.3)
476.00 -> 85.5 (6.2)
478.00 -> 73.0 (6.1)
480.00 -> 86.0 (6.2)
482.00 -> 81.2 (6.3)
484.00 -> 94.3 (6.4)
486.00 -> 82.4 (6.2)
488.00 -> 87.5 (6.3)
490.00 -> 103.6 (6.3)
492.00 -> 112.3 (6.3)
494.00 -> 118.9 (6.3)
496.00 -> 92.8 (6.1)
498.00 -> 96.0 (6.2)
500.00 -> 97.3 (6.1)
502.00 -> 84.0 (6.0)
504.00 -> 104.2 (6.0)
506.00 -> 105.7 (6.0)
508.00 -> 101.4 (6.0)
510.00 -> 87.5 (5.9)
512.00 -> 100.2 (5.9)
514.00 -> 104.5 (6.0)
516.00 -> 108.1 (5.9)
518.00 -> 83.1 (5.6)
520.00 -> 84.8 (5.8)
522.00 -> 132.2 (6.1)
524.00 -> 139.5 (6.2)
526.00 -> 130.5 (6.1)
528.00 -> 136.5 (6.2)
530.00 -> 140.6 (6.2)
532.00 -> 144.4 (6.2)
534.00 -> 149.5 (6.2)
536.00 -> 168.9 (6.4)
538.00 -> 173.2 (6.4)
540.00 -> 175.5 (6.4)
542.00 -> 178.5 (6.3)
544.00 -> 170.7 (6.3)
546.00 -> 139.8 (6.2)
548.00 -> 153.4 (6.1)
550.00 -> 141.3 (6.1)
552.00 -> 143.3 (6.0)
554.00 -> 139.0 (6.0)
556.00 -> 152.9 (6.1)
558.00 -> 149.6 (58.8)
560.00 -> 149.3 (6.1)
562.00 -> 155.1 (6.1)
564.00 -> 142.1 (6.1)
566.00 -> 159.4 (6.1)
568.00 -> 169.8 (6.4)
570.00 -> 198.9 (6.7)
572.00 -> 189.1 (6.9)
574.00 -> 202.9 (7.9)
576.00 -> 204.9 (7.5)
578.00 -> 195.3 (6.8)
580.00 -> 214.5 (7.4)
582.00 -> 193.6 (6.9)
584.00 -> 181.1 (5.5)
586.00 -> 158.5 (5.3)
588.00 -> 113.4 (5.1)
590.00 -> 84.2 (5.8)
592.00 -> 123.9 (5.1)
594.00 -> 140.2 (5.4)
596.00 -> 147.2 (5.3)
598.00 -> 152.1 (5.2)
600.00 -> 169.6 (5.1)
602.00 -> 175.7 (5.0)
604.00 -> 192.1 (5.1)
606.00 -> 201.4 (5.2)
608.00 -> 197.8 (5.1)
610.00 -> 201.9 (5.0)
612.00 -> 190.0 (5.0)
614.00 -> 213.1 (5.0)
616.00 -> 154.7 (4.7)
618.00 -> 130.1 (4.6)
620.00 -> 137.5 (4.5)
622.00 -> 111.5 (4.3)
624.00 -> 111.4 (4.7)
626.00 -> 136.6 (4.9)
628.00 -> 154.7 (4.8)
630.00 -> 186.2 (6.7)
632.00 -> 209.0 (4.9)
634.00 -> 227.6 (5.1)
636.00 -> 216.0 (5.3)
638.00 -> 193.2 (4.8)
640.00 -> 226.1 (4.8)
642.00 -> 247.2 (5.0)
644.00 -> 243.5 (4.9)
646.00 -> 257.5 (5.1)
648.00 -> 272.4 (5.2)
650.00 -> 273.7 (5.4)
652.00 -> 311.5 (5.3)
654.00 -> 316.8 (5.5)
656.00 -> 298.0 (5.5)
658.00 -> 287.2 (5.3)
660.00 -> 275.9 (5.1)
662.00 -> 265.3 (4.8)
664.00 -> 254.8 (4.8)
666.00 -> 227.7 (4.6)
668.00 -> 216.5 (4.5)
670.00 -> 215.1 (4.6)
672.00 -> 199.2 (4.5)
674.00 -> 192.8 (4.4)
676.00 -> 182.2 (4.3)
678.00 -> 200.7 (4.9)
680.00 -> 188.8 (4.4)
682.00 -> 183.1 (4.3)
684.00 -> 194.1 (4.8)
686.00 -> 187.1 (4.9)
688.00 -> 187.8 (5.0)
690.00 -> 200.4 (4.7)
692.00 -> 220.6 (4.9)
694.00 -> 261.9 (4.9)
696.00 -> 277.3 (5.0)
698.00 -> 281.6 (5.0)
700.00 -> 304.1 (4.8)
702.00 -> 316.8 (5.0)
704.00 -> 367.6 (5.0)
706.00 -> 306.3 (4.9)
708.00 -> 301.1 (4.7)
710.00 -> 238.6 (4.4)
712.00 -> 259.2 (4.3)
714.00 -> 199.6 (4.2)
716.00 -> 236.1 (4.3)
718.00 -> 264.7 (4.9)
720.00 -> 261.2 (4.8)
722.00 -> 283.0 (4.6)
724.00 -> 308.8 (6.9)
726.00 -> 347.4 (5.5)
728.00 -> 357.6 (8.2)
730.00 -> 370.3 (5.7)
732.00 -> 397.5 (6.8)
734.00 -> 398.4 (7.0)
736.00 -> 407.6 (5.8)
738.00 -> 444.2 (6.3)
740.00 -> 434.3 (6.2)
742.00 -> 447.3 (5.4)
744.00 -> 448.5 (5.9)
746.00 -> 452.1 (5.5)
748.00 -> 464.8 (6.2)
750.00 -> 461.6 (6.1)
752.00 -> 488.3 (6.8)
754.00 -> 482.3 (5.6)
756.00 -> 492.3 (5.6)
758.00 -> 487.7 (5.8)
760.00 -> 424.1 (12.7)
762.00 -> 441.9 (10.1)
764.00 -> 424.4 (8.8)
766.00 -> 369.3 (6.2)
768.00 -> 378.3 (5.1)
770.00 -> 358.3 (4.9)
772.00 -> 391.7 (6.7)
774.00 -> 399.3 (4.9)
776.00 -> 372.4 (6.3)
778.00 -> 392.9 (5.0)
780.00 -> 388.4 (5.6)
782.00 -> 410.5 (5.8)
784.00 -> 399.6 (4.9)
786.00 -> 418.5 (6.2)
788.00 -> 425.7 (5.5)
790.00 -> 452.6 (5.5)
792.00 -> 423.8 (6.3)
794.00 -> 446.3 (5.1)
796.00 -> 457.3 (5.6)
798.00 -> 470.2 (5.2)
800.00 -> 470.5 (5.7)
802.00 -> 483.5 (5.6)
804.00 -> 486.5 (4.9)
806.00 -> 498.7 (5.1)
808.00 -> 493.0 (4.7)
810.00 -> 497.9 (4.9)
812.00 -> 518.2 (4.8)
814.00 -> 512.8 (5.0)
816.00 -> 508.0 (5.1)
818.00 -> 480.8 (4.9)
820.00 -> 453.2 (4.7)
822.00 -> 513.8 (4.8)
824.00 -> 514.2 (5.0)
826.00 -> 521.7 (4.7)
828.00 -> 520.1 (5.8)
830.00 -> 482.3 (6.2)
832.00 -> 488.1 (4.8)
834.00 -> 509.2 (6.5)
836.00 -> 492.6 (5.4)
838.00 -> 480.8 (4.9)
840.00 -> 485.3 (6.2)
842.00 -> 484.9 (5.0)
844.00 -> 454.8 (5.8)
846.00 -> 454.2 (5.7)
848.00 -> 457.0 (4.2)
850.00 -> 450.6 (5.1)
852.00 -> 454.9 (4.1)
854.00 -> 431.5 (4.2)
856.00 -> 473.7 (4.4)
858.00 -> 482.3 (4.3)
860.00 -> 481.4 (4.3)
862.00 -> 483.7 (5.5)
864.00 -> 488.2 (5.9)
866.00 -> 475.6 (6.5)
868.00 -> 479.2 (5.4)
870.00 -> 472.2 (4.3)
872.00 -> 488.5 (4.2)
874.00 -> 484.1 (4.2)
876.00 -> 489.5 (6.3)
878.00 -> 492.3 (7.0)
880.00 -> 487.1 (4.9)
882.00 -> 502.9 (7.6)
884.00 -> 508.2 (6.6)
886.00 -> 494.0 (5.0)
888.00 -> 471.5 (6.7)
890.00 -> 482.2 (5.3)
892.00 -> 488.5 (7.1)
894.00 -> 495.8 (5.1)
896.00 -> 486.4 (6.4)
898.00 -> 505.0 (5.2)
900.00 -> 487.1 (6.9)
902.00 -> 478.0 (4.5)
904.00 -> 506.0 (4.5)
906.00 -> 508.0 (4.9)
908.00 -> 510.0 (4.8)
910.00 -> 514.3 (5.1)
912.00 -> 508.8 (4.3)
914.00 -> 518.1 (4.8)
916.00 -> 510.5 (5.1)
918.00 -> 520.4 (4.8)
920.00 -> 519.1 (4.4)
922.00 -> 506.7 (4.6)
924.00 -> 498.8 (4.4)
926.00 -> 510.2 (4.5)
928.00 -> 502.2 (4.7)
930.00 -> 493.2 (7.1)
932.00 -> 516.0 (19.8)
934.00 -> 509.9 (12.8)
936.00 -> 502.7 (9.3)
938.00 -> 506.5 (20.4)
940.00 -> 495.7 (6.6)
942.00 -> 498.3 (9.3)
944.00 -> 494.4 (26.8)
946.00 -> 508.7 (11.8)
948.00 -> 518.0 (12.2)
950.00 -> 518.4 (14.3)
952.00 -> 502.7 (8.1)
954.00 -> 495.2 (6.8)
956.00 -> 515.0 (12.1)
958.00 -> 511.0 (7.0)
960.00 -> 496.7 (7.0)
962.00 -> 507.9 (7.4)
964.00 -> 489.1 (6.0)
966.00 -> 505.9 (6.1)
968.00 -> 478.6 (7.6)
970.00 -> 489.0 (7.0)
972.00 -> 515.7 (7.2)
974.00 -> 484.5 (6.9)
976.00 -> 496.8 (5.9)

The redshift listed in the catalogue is 0.000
